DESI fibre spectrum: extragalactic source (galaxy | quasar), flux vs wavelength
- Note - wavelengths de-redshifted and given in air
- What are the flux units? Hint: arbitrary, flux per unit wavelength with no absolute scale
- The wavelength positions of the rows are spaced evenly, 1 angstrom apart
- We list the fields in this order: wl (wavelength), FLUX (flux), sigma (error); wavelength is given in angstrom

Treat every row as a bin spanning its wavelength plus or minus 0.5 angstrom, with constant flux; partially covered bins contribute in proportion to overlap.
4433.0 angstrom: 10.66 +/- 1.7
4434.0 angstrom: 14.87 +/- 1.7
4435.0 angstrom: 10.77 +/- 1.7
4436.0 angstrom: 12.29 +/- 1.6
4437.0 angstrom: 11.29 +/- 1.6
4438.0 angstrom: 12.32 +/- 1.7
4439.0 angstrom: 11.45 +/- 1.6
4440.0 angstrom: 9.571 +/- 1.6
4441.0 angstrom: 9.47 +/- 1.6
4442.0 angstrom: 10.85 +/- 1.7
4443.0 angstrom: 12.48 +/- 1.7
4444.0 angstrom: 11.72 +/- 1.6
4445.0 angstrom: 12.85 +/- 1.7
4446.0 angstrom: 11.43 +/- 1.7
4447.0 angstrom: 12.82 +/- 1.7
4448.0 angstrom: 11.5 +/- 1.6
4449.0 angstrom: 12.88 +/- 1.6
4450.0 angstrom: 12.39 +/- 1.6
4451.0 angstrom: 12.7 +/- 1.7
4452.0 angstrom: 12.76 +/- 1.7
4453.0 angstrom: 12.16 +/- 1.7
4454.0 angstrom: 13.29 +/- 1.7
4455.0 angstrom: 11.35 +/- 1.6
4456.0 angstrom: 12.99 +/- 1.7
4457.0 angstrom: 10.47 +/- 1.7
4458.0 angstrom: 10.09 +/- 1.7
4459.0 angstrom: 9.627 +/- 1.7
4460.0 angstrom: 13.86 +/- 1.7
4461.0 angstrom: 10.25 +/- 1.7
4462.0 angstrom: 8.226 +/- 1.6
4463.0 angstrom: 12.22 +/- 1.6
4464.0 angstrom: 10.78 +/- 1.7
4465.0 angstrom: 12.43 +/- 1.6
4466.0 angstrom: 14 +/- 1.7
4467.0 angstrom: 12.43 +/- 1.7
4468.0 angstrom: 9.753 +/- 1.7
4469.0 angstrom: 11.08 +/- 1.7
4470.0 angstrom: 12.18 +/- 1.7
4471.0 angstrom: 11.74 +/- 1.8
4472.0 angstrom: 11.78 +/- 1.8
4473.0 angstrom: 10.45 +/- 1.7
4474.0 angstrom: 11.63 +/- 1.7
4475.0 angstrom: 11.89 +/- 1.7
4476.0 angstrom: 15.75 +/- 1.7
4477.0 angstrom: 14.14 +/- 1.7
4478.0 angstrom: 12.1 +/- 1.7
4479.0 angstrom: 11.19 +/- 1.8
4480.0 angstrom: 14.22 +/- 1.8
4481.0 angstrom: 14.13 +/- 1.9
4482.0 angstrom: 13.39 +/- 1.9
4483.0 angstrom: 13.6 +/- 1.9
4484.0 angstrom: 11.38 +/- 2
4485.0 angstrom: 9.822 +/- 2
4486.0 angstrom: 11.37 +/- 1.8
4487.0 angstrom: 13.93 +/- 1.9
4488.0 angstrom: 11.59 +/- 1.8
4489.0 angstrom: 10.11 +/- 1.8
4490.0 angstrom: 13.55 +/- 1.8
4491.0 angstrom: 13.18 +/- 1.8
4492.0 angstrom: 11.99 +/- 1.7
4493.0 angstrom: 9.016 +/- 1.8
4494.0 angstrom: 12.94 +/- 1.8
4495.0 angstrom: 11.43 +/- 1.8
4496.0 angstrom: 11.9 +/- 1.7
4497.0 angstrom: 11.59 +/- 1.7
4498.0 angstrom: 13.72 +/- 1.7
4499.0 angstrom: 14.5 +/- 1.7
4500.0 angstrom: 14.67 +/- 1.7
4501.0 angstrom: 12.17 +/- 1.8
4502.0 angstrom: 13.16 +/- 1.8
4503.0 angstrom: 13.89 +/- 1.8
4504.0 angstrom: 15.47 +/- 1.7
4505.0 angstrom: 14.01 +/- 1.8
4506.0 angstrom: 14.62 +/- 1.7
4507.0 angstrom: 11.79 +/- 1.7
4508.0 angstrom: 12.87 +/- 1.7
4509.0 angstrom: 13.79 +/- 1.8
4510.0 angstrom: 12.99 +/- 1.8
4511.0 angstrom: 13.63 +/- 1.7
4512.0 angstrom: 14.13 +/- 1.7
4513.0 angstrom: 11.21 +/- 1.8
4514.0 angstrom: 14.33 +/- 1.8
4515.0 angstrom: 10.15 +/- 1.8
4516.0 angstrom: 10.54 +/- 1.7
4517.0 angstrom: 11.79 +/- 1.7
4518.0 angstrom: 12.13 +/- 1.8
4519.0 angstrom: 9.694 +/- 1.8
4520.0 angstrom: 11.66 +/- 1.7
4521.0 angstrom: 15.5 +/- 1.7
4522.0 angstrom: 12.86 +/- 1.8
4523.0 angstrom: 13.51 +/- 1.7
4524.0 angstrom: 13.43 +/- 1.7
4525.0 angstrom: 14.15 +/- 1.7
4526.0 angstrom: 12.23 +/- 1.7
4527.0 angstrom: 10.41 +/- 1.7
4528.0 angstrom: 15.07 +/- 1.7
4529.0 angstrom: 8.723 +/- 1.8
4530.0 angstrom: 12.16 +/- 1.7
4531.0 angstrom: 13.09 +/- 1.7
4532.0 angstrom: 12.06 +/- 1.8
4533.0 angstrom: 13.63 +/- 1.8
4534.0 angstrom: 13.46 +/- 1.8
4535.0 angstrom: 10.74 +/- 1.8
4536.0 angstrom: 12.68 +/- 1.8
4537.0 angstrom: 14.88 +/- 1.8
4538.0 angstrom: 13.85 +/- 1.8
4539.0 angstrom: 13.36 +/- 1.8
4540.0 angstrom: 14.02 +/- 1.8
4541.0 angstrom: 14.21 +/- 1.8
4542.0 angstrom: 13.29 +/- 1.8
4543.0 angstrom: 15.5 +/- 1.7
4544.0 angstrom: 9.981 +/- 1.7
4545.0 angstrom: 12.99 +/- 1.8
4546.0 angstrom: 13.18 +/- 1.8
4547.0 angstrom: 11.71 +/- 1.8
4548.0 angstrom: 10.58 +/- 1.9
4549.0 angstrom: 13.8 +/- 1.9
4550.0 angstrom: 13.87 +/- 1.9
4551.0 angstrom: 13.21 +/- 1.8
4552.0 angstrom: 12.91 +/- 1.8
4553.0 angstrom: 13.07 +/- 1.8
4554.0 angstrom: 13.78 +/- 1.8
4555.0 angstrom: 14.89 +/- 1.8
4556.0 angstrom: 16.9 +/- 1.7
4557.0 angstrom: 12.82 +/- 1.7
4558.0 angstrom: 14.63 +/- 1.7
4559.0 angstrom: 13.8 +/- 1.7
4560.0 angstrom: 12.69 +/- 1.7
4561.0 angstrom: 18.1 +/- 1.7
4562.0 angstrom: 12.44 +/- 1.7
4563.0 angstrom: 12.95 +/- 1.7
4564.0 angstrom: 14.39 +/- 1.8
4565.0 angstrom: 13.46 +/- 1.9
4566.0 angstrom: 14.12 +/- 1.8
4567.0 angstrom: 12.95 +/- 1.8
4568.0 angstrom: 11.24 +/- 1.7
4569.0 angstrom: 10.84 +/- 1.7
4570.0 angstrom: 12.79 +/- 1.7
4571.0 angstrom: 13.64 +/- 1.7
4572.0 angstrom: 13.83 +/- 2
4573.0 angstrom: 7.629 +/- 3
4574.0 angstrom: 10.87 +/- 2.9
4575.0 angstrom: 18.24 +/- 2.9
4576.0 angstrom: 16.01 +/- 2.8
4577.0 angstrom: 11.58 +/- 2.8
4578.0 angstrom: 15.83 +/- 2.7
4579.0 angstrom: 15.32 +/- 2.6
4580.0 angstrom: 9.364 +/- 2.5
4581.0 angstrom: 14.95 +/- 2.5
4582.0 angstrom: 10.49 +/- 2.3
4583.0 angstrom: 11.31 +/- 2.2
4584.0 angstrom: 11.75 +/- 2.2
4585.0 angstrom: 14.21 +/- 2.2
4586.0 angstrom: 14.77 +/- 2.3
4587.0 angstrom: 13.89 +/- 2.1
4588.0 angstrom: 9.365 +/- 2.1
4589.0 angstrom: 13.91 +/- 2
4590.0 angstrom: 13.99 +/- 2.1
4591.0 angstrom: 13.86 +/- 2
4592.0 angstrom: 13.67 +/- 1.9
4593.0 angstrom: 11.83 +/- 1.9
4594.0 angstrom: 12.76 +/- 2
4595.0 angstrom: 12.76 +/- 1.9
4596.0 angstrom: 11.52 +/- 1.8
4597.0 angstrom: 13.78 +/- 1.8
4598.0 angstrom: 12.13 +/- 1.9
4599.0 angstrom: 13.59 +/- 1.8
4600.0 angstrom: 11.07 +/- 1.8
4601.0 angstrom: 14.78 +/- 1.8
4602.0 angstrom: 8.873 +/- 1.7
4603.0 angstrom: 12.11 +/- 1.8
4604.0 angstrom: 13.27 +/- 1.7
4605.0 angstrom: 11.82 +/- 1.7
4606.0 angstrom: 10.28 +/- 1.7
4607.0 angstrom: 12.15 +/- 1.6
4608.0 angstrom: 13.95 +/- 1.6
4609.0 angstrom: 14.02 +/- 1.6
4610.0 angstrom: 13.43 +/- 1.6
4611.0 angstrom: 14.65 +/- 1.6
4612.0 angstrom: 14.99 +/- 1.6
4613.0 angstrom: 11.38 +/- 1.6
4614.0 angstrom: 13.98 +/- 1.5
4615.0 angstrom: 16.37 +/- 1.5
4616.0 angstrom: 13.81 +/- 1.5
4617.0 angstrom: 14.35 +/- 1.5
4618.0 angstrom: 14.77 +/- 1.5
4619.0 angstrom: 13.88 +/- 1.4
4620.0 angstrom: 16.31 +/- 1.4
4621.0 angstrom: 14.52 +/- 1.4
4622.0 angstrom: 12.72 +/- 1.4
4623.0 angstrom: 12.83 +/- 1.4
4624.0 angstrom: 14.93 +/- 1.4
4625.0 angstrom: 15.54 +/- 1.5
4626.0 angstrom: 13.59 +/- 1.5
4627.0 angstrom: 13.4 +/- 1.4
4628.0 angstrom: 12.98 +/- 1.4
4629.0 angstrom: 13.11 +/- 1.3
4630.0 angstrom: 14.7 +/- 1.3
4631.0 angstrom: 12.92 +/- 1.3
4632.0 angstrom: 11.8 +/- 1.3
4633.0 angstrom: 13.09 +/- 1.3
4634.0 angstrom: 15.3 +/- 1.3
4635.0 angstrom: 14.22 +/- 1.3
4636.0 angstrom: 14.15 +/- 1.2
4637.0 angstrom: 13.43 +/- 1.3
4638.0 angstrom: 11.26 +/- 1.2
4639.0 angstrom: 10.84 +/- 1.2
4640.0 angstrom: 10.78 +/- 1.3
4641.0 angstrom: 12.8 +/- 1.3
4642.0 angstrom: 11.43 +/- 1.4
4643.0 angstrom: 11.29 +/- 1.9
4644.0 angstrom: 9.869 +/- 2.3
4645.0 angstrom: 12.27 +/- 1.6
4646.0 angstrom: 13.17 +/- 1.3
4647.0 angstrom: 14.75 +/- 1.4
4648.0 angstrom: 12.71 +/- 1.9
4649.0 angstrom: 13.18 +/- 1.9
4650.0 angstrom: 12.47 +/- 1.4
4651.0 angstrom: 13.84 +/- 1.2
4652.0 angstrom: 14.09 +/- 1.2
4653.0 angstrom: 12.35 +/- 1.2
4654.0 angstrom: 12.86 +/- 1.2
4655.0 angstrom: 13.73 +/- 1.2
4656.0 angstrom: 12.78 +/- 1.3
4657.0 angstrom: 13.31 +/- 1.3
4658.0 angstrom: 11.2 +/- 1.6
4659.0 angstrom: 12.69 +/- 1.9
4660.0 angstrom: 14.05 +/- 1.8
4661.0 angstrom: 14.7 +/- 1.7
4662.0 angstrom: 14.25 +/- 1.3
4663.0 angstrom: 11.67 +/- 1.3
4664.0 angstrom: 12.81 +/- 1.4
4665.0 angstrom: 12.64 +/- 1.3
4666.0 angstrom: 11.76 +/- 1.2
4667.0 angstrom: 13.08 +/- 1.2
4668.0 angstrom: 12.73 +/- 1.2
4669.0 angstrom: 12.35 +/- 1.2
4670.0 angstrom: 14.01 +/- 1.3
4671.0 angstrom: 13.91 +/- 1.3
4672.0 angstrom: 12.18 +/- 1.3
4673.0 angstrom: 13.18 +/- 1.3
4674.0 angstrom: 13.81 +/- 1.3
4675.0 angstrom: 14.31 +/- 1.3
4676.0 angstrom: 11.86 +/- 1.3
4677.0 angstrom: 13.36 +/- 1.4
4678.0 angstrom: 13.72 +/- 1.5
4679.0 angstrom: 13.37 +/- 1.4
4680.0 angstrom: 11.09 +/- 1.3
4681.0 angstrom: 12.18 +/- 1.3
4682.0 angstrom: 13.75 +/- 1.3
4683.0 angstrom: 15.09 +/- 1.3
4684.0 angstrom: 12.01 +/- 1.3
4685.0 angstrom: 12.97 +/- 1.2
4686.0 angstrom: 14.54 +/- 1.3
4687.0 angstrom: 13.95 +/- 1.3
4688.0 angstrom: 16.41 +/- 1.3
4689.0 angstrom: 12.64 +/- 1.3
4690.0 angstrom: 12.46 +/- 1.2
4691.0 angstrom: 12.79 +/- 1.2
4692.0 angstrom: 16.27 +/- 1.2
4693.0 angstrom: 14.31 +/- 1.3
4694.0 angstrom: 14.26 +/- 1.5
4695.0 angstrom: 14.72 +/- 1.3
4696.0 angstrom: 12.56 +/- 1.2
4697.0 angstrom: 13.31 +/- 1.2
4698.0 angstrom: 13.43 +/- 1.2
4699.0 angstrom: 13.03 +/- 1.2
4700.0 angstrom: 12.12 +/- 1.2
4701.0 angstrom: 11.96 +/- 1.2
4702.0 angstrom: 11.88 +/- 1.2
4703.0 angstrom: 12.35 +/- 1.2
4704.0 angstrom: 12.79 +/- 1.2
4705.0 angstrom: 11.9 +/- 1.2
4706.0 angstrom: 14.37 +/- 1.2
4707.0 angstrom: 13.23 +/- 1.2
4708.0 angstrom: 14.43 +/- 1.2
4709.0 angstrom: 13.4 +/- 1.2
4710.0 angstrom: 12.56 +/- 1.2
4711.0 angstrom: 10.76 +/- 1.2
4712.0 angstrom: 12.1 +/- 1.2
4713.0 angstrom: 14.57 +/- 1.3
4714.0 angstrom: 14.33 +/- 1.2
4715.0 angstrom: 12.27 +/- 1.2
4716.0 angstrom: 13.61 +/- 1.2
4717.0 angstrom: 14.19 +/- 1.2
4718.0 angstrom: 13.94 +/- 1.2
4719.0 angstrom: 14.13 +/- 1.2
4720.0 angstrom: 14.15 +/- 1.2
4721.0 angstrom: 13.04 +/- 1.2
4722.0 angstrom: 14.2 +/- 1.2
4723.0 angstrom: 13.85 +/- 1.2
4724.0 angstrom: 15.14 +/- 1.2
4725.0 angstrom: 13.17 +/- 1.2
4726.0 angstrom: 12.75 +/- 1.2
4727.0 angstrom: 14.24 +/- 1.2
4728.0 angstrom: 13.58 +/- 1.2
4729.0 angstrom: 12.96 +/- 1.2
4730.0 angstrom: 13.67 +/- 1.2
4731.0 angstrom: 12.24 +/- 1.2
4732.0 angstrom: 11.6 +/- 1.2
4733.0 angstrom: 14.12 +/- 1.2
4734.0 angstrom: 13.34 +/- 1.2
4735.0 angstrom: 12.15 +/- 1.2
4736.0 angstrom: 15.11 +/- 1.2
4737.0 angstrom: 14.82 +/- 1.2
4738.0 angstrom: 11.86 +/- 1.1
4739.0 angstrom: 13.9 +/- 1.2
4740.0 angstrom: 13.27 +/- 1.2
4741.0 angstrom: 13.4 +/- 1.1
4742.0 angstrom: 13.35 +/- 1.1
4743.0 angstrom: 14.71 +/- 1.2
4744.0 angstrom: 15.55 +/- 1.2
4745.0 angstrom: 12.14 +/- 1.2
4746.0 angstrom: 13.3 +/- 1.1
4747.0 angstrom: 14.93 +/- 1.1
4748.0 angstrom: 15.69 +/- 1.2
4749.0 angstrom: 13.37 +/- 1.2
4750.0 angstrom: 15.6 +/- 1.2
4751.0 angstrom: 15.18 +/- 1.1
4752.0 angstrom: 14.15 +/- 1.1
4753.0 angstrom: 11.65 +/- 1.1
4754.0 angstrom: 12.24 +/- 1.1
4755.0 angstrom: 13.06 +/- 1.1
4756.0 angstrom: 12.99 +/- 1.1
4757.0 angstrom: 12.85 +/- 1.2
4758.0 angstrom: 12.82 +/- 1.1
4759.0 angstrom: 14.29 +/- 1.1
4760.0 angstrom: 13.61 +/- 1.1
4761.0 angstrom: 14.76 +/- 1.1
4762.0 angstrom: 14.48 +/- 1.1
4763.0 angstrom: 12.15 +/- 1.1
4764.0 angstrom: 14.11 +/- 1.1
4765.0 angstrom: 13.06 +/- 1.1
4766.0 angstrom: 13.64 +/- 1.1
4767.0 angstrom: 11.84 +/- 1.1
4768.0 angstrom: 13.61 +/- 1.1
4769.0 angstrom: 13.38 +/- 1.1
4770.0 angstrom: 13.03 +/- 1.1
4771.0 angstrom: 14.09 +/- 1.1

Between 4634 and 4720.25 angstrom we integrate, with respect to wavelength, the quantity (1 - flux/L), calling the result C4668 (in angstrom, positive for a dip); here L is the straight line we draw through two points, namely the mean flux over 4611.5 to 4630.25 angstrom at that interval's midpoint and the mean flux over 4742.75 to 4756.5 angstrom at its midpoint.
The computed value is 5.57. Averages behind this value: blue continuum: 14.1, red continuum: 13.9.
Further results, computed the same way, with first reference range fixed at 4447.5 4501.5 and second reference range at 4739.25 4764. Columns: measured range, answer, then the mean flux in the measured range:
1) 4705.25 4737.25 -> 0.20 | 13.5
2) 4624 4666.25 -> 0.44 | 13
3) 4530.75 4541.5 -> -0.69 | 13.3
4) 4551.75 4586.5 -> -1.98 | 13.4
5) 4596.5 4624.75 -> -1.06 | 13.4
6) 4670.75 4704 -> 0.12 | 13.3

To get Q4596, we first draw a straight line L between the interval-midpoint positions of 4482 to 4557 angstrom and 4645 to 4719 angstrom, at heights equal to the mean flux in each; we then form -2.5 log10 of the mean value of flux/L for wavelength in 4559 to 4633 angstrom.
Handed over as -0.02 mag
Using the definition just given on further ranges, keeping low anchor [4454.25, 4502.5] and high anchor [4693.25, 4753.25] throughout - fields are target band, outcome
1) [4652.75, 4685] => 0.01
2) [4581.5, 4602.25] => 0.01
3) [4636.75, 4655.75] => 0.05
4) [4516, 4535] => -0.01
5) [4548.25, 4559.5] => -0.11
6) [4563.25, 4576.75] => -0.04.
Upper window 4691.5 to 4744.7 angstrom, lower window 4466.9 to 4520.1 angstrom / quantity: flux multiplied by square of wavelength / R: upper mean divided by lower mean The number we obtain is 1.2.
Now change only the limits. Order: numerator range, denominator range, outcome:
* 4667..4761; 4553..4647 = 1.07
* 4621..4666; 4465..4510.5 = 1.11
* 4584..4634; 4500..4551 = 1.07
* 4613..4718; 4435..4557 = 1.14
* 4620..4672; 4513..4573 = 1.05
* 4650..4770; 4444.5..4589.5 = 1.14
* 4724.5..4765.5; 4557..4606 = 1.12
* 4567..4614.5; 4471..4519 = 1.06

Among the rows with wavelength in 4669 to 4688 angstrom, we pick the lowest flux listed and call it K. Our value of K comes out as 11.09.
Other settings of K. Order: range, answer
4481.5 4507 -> 9.016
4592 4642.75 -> 8.873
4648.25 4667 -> 11.2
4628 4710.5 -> 9.869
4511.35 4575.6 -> 7.629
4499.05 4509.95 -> 11.79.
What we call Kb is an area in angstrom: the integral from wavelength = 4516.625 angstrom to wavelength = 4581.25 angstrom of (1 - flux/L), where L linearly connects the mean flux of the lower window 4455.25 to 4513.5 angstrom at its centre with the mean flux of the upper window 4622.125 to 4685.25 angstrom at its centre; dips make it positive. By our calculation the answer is -2.64 angstrom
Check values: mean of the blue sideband 12.4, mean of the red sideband 13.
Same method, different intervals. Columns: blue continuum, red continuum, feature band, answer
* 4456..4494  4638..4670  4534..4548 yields -0.97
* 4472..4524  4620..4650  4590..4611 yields 0.48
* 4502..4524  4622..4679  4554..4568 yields -1.19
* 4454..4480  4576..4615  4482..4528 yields -1.94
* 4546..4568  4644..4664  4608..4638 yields -1.55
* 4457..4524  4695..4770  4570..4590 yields -0.43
